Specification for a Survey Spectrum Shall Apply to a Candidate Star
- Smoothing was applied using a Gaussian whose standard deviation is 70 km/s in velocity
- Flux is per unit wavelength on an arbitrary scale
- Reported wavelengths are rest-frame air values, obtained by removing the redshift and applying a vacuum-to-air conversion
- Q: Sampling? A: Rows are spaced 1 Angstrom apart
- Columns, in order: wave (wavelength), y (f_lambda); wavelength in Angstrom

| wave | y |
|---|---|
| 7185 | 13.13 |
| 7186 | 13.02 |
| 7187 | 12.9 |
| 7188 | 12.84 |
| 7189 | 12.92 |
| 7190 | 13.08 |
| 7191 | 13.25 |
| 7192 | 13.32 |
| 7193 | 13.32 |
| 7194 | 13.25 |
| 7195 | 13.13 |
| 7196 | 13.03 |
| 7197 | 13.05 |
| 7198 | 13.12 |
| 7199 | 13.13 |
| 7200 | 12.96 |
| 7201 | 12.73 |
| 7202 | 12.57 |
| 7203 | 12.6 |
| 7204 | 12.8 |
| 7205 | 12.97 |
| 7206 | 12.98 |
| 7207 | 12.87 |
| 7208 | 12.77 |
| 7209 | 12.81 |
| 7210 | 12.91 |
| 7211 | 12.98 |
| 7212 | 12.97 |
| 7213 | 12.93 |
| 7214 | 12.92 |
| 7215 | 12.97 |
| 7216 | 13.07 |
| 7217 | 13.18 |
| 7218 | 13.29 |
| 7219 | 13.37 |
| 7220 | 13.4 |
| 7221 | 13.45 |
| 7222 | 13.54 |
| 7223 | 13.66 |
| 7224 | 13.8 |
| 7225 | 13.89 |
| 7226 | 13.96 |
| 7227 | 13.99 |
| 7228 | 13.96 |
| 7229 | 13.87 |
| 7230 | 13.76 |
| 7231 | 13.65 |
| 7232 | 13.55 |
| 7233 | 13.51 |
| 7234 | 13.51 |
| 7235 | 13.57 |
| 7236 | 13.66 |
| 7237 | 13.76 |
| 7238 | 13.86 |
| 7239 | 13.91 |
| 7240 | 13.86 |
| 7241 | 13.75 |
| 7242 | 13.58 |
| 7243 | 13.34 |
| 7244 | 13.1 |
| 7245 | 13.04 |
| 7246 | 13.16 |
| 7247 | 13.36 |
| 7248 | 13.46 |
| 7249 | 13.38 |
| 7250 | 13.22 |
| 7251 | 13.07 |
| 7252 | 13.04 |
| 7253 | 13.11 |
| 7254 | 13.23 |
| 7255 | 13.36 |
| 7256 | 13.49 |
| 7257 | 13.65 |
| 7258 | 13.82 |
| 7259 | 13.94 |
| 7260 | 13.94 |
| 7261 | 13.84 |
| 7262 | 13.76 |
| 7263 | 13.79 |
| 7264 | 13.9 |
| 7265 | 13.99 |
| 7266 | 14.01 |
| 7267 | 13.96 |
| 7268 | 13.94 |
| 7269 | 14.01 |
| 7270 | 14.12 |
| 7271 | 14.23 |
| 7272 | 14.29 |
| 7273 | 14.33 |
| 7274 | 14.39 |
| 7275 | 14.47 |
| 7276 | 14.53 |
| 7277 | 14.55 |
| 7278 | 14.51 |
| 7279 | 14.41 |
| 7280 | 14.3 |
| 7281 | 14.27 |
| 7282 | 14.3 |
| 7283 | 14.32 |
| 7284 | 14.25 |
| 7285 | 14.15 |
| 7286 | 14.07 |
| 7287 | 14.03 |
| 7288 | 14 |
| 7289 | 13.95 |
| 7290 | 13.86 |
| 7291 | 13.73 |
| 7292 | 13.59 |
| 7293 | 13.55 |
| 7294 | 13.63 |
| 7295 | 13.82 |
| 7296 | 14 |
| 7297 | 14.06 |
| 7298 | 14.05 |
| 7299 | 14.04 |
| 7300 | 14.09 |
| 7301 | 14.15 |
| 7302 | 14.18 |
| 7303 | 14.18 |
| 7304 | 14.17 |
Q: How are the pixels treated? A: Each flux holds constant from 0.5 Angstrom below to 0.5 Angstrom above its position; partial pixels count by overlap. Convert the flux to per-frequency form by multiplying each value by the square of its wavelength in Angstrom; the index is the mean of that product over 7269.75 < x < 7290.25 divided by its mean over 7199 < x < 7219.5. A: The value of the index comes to 1.12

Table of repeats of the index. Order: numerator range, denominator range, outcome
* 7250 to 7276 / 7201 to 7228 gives 1.06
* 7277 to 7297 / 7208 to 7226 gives 1.08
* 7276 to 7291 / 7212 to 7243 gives 1.06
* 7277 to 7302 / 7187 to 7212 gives 1.11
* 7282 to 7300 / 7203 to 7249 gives 1.06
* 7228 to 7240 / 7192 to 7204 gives 1.07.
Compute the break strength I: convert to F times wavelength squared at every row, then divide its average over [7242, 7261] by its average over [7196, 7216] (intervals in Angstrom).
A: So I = 1.1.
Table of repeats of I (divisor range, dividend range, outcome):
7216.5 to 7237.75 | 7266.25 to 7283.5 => 1.06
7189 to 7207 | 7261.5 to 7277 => 1.11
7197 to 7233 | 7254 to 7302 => 1.08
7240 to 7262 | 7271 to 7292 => 1.07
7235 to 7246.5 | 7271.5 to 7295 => 1.06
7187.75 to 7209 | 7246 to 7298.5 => 1.09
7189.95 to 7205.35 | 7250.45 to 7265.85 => 1.06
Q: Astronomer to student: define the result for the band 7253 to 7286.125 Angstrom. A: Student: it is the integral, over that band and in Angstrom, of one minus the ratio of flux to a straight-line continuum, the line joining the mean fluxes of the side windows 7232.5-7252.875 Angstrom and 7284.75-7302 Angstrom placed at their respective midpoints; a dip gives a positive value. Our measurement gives -0.8 Angstrom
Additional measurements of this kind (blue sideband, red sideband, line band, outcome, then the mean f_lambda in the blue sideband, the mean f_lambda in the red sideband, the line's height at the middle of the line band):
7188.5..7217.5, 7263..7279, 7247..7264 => 0.5 Angstrom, 13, 14.2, 13.9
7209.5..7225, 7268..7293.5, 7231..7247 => 0.0 Angstrom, 13.3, 14.2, 13.6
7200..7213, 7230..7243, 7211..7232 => -0.3 Angstrom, 12.8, 13.7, 13.3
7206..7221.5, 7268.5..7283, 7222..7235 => -0.4 Angstrom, 13.1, 14.3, 13.4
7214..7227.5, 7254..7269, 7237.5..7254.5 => 0.4 Angstrom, 13.5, 13.8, 13.7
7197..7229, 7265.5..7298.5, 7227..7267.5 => 0.1 Angstrom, 13.2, 14.1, 13.6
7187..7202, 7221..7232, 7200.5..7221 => 0.7 Angstrom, 13.1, 13.8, 13.4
